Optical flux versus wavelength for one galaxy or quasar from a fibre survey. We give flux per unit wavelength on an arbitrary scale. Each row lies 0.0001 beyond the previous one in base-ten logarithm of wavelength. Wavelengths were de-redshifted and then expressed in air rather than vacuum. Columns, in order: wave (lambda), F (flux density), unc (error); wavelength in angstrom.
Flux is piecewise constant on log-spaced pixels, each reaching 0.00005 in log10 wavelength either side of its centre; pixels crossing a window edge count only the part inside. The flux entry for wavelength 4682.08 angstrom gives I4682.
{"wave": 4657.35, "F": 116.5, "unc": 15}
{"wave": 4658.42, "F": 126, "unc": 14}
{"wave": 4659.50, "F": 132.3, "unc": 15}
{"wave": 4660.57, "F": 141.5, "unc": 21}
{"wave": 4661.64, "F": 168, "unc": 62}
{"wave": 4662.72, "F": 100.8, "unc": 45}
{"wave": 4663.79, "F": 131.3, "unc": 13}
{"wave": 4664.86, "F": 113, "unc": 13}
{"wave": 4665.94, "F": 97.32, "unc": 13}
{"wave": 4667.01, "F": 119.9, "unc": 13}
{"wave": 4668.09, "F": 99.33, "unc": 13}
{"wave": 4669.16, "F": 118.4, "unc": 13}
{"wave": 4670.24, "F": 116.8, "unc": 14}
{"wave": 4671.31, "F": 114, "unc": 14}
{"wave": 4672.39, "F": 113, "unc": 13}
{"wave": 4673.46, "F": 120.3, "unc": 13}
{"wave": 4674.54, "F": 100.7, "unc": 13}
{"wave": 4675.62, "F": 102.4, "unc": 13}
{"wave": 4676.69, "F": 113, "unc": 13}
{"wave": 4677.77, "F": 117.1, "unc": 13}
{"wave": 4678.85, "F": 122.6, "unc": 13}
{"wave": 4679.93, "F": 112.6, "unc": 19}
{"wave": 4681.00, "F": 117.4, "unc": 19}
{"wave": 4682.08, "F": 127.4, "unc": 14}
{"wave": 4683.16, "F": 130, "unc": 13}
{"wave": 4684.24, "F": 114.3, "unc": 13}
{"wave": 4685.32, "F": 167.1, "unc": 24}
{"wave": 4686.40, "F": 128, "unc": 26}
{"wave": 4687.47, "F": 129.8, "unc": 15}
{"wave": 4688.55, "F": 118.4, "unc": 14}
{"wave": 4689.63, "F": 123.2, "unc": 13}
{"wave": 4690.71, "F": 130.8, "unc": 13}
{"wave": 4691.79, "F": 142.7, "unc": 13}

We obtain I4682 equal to 127.4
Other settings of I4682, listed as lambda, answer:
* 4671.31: 114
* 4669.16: 118.4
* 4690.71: 130.8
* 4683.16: 130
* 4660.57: 141.5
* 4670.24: 116.8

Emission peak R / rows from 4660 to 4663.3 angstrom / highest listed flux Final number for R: 168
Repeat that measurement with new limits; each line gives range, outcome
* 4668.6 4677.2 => 120.3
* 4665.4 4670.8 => 119.9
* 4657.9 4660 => 132.3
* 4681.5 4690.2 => 167.1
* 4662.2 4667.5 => 131.3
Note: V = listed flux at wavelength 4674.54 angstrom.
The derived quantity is 100.7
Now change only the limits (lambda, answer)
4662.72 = 100.8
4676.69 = 113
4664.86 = 113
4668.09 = 99.33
